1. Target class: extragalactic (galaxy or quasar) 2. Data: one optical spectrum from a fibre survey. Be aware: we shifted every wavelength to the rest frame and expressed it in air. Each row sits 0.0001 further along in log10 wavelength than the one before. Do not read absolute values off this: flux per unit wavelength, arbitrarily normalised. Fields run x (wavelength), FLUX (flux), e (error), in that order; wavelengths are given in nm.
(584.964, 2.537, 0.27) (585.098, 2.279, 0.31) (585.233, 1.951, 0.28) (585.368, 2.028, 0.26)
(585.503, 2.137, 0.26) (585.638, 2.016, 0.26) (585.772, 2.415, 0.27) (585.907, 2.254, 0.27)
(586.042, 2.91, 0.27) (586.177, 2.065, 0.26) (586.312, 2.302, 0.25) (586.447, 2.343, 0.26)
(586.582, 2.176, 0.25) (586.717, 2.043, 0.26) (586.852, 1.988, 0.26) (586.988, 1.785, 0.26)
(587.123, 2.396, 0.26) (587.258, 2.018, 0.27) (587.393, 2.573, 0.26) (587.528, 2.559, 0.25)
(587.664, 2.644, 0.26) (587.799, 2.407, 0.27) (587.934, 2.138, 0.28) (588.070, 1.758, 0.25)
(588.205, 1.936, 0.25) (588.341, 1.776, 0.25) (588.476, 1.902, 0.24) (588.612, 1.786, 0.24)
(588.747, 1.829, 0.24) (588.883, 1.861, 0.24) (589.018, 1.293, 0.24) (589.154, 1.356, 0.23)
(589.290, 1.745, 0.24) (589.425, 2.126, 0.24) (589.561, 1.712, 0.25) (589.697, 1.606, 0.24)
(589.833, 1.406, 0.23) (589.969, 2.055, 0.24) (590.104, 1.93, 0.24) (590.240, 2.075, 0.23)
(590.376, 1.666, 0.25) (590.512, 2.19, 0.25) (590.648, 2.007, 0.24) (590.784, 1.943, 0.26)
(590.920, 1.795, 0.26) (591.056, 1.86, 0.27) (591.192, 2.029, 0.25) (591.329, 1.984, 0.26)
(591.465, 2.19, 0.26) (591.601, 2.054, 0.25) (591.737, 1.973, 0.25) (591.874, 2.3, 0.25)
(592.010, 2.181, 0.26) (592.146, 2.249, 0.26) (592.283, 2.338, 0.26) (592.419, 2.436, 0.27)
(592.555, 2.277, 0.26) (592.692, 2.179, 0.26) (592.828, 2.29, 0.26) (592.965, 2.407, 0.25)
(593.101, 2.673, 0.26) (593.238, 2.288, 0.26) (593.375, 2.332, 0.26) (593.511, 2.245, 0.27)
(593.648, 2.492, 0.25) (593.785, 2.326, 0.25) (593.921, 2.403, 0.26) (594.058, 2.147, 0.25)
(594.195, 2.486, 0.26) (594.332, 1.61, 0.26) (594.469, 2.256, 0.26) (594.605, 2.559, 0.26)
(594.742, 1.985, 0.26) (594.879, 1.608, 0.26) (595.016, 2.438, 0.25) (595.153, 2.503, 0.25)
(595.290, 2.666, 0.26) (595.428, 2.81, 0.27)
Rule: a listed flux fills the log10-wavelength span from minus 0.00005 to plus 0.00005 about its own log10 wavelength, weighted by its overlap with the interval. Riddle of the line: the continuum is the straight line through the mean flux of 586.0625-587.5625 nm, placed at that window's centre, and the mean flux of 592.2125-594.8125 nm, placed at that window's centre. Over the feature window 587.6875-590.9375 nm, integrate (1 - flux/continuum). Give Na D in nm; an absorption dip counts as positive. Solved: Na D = 0.57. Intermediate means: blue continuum 2.22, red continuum 2.3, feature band 1.86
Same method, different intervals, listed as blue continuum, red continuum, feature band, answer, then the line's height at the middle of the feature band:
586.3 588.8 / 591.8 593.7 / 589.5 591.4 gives 0.31 nm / 2.24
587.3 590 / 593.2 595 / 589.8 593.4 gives -0.06 nm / 2.08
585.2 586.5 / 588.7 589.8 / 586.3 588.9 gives -0.21 nm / 1.96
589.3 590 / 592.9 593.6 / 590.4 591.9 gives 0.01 nm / 2.03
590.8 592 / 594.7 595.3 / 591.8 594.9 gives -0.22 nm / 2.13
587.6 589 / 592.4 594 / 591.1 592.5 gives 0.05 nm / 2.25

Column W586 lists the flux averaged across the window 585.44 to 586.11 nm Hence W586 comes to 2.35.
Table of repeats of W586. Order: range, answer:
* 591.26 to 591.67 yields 2.07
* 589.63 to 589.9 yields 1.5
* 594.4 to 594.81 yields 2.27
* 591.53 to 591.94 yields 2.11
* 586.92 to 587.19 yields 2.09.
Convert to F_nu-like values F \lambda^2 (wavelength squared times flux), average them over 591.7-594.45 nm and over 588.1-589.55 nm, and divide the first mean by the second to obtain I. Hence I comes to 1.3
